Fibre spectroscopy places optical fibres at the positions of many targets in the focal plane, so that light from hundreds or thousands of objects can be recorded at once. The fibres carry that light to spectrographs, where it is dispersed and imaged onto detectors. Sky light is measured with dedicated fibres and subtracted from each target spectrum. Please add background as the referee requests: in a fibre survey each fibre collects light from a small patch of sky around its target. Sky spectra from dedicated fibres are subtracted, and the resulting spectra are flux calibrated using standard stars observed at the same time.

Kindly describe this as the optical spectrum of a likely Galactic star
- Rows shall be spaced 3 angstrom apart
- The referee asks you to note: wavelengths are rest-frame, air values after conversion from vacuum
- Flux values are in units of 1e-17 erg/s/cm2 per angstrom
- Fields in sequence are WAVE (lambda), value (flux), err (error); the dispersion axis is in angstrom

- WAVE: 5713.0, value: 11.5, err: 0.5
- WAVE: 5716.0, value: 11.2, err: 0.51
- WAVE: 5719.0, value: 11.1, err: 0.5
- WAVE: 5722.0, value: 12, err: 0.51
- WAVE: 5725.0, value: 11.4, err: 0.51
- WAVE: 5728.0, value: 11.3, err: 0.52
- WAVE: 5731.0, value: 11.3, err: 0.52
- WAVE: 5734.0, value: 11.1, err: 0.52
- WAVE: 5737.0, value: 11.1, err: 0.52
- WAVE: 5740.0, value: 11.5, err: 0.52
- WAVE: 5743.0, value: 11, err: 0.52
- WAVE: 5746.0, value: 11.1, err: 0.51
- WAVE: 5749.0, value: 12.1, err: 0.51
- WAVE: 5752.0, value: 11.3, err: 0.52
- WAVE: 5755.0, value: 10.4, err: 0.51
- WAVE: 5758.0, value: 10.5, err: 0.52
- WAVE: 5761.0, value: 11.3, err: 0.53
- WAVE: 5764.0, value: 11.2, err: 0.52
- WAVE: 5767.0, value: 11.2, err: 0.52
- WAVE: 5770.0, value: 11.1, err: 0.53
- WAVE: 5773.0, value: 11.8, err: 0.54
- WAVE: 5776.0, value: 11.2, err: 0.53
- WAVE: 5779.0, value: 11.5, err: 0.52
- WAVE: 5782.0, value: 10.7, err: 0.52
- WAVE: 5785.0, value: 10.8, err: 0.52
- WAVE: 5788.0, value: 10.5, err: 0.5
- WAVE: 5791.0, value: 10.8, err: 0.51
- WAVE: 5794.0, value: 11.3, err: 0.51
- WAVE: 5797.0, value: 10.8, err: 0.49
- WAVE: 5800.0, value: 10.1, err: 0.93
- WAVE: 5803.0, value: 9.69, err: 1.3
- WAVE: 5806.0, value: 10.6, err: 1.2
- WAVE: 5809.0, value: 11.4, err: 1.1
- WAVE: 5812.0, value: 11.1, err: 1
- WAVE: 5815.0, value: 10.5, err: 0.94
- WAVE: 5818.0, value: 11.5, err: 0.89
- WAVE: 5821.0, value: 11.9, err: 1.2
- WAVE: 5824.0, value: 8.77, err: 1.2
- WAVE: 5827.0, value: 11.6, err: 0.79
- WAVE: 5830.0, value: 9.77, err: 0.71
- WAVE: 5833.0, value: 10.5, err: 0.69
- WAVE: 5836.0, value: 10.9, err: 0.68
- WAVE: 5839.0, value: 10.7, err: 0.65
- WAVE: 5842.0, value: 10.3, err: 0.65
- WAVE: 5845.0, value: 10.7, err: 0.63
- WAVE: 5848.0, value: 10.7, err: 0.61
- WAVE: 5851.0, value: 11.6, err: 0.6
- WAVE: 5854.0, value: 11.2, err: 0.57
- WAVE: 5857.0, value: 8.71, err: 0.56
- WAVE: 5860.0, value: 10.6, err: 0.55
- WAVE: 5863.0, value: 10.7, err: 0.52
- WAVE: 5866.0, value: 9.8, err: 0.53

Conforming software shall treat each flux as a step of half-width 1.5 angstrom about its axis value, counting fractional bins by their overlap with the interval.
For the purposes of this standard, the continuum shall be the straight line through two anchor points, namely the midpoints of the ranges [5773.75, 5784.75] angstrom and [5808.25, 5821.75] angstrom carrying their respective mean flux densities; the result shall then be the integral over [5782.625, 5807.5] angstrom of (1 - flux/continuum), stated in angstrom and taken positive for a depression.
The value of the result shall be 1.35 angstrom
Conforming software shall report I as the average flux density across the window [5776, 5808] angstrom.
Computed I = 10.7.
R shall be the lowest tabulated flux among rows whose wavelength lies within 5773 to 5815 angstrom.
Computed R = 9.69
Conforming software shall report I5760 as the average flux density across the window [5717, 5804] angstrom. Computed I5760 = 11.1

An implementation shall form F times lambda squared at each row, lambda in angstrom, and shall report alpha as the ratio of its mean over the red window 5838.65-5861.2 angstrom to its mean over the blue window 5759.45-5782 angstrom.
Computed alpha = 0.96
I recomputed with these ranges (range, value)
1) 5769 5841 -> 10.8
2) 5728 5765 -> 11.2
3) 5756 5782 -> 11.2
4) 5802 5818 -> 10.8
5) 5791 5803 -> 10.6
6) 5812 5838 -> 10.7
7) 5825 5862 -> 10.6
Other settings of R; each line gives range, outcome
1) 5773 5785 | 10.7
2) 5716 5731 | 11.1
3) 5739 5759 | 10.4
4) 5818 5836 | 8.77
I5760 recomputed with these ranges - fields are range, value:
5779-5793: 10.8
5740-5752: 11.4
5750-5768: 11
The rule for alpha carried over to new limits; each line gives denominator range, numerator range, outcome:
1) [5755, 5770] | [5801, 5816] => 0.98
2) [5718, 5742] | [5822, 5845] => 0.95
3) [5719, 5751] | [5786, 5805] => 0.95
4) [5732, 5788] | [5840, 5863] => 0.98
